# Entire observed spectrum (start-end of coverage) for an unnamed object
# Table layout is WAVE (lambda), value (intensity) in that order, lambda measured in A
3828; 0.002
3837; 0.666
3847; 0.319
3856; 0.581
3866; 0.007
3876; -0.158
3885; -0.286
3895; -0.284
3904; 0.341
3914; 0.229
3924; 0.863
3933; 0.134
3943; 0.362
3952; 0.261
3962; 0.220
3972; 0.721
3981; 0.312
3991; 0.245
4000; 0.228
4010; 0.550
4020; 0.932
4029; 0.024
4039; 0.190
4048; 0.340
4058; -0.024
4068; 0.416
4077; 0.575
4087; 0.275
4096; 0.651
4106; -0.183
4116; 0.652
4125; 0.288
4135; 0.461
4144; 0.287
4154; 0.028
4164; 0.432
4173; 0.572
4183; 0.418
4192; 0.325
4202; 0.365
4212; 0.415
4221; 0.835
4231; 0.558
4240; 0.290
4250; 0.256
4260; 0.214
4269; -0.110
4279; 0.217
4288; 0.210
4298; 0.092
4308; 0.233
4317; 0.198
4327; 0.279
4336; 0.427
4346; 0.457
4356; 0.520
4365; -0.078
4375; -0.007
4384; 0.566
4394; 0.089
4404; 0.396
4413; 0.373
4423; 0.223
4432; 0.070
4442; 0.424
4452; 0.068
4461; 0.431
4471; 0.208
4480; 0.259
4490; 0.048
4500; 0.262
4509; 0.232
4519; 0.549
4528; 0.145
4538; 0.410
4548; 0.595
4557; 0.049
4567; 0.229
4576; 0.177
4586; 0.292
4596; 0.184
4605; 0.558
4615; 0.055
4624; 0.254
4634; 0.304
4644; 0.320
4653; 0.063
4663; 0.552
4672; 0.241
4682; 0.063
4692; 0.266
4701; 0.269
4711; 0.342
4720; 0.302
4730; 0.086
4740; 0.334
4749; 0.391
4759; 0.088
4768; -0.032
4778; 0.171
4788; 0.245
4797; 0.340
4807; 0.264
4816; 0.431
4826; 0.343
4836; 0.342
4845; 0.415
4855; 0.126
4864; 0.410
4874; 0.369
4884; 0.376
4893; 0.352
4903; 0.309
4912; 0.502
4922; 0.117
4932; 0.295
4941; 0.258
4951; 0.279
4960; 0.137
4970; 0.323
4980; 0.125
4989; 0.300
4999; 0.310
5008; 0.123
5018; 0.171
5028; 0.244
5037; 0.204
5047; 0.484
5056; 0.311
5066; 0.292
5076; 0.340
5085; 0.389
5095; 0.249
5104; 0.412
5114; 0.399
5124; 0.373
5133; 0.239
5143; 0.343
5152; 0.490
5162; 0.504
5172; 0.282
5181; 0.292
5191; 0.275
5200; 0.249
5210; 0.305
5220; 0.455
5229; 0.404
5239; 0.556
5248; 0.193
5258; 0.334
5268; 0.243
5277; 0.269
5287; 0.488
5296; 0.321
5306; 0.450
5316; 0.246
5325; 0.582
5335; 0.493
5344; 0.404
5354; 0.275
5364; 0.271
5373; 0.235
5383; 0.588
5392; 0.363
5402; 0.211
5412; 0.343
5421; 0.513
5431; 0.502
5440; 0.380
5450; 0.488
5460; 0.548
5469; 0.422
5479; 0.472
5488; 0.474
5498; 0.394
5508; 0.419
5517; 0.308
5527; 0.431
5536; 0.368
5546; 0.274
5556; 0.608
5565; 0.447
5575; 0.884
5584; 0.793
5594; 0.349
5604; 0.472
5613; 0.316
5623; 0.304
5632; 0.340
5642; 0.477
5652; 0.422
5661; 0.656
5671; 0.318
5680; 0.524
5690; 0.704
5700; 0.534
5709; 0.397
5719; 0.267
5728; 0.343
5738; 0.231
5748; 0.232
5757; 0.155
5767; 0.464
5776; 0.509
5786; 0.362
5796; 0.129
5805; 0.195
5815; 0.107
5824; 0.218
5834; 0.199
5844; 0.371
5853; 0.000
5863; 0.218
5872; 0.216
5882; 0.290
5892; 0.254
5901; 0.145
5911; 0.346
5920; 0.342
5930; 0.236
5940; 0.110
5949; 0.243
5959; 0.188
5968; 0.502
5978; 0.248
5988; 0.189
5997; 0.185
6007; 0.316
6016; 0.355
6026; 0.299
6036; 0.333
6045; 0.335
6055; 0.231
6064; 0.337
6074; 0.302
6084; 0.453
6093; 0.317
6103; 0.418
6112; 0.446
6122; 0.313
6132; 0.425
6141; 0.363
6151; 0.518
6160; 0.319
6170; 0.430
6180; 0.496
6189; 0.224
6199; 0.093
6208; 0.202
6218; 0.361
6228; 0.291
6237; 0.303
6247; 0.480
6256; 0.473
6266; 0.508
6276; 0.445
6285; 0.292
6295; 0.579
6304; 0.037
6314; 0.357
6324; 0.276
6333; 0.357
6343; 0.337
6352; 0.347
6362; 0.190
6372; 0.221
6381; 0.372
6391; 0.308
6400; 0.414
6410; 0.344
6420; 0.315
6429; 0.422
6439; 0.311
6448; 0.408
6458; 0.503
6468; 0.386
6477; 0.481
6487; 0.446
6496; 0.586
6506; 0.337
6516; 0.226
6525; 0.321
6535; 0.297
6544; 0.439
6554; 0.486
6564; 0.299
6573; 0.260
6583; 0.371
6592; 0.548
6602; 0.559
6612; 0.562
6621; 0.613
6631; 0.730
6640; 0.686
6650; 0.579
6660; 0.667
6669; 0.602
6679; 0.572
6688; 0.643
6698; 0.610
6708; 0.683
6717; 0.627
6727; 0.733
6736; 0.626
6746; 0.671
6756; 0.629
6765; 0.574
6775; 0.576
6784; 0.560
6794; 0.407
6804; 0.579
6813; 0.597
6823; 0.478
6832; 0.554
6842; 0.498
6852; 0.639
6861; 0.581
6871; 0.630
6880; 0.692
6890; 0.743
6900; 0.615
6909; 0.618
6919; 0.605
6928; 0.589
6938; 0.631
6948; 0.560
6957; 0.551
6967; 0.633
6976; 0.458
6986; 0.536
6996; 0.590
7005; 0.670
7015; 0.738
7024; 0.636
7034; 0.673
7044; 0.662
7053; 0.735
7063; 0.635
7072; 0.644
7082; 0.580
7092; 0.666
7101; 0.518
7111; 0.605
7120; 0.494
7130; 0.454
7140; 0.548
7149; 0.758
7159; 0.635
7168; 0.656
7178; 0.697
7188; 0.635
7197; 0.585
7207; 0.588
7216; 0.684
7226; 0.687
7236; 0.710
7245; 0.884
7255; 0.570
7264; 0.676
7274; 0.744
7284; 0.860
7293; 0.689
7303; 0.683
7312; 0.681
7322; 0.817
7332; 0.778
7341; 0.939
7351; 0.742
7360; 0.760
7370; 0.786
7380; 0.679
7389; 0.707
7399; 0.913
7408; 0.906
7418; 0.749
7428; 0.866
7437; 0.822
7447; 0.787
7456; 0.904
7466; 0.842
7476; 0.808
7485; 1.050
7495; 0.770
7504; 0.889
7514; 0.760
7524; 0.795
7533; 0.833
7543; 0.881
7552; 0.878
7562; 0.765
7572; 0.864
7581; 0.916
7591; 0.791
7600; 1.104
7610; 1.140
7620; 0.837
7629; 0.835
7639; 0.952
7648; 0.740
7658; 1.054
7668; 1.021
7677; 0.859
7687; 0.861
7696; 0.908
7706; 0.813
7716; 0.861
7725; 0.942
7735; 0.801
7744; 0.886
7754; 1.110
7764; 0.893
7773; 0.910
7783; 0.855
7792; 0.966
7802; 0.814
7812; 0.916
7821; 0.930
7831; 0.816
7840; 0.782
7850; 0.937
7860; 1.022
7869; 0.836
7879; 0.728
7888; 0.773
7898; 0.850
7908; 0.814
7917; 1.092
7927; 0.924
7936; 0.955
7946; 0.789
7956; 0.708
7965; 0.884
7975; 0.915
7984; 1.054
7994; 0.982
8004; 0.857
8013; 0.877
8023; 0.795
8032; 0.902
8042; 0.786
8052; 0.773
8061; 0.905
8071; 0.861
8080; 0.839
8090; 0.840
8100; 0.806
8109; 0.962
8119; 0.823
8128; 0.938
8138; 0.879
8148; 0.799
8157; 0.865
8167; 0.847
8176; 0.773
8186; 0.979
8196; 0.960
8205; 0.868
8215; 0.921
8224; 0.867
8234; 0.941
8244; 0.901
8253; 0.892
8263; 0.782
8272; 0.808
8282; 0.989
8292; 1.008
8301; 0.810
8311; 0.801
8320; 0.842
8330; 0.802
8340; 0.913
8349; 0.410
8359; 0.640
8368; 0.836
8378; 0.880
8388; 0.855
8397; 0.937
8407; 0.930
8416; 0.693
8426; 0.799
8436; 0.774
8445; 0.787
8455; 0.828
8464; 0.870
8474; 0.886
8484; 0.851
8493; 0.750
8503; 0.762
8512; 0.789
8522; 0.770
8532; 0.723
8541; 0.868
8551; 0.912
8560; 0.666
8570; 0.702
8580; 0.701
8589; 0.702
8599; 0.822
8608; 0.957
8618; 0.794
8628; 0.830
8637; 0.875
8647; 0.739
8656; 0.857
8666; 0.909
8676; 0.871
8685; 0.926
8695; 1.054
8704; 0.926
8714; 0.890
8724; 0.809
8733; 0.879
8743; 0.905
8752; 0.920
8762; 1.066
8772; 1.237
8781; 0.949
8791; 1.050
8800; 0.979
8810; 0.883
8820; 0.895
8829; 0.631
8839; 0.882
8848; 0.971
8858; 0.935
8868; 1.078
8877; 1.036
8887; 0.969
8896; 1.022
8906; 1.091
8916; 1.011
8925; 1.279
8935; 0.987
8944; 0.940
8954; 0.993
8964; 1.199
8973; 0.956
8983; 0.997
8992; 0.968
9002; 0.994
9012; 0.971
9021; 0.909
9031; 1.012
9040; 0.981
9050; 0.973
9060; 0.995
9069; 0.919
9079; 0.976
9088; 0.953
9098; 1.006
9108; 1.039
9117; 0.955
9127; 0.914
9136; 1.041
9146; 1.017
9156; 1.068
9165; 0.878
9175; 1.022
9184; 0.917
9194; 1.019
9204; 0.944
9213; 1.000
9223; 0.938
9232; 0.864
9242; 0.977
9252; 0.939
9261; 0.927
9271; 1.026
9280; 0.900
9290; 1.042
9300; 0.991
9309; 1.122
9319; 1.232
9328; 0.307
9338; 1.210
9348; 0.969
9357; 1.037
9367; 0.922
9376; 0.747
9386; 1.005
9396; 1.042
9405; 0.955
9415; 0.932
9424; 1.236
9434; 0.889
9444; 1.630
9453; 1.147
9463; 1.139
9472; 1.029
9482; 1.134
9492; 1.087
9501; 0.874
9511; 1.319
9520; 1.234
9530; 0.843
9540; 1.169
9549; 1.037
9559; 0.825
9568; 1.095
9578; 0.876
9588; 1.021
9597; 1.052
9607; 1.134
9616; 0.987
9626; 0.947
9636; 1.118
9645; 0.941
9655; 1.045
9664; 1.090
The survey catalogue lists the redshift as 0.656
